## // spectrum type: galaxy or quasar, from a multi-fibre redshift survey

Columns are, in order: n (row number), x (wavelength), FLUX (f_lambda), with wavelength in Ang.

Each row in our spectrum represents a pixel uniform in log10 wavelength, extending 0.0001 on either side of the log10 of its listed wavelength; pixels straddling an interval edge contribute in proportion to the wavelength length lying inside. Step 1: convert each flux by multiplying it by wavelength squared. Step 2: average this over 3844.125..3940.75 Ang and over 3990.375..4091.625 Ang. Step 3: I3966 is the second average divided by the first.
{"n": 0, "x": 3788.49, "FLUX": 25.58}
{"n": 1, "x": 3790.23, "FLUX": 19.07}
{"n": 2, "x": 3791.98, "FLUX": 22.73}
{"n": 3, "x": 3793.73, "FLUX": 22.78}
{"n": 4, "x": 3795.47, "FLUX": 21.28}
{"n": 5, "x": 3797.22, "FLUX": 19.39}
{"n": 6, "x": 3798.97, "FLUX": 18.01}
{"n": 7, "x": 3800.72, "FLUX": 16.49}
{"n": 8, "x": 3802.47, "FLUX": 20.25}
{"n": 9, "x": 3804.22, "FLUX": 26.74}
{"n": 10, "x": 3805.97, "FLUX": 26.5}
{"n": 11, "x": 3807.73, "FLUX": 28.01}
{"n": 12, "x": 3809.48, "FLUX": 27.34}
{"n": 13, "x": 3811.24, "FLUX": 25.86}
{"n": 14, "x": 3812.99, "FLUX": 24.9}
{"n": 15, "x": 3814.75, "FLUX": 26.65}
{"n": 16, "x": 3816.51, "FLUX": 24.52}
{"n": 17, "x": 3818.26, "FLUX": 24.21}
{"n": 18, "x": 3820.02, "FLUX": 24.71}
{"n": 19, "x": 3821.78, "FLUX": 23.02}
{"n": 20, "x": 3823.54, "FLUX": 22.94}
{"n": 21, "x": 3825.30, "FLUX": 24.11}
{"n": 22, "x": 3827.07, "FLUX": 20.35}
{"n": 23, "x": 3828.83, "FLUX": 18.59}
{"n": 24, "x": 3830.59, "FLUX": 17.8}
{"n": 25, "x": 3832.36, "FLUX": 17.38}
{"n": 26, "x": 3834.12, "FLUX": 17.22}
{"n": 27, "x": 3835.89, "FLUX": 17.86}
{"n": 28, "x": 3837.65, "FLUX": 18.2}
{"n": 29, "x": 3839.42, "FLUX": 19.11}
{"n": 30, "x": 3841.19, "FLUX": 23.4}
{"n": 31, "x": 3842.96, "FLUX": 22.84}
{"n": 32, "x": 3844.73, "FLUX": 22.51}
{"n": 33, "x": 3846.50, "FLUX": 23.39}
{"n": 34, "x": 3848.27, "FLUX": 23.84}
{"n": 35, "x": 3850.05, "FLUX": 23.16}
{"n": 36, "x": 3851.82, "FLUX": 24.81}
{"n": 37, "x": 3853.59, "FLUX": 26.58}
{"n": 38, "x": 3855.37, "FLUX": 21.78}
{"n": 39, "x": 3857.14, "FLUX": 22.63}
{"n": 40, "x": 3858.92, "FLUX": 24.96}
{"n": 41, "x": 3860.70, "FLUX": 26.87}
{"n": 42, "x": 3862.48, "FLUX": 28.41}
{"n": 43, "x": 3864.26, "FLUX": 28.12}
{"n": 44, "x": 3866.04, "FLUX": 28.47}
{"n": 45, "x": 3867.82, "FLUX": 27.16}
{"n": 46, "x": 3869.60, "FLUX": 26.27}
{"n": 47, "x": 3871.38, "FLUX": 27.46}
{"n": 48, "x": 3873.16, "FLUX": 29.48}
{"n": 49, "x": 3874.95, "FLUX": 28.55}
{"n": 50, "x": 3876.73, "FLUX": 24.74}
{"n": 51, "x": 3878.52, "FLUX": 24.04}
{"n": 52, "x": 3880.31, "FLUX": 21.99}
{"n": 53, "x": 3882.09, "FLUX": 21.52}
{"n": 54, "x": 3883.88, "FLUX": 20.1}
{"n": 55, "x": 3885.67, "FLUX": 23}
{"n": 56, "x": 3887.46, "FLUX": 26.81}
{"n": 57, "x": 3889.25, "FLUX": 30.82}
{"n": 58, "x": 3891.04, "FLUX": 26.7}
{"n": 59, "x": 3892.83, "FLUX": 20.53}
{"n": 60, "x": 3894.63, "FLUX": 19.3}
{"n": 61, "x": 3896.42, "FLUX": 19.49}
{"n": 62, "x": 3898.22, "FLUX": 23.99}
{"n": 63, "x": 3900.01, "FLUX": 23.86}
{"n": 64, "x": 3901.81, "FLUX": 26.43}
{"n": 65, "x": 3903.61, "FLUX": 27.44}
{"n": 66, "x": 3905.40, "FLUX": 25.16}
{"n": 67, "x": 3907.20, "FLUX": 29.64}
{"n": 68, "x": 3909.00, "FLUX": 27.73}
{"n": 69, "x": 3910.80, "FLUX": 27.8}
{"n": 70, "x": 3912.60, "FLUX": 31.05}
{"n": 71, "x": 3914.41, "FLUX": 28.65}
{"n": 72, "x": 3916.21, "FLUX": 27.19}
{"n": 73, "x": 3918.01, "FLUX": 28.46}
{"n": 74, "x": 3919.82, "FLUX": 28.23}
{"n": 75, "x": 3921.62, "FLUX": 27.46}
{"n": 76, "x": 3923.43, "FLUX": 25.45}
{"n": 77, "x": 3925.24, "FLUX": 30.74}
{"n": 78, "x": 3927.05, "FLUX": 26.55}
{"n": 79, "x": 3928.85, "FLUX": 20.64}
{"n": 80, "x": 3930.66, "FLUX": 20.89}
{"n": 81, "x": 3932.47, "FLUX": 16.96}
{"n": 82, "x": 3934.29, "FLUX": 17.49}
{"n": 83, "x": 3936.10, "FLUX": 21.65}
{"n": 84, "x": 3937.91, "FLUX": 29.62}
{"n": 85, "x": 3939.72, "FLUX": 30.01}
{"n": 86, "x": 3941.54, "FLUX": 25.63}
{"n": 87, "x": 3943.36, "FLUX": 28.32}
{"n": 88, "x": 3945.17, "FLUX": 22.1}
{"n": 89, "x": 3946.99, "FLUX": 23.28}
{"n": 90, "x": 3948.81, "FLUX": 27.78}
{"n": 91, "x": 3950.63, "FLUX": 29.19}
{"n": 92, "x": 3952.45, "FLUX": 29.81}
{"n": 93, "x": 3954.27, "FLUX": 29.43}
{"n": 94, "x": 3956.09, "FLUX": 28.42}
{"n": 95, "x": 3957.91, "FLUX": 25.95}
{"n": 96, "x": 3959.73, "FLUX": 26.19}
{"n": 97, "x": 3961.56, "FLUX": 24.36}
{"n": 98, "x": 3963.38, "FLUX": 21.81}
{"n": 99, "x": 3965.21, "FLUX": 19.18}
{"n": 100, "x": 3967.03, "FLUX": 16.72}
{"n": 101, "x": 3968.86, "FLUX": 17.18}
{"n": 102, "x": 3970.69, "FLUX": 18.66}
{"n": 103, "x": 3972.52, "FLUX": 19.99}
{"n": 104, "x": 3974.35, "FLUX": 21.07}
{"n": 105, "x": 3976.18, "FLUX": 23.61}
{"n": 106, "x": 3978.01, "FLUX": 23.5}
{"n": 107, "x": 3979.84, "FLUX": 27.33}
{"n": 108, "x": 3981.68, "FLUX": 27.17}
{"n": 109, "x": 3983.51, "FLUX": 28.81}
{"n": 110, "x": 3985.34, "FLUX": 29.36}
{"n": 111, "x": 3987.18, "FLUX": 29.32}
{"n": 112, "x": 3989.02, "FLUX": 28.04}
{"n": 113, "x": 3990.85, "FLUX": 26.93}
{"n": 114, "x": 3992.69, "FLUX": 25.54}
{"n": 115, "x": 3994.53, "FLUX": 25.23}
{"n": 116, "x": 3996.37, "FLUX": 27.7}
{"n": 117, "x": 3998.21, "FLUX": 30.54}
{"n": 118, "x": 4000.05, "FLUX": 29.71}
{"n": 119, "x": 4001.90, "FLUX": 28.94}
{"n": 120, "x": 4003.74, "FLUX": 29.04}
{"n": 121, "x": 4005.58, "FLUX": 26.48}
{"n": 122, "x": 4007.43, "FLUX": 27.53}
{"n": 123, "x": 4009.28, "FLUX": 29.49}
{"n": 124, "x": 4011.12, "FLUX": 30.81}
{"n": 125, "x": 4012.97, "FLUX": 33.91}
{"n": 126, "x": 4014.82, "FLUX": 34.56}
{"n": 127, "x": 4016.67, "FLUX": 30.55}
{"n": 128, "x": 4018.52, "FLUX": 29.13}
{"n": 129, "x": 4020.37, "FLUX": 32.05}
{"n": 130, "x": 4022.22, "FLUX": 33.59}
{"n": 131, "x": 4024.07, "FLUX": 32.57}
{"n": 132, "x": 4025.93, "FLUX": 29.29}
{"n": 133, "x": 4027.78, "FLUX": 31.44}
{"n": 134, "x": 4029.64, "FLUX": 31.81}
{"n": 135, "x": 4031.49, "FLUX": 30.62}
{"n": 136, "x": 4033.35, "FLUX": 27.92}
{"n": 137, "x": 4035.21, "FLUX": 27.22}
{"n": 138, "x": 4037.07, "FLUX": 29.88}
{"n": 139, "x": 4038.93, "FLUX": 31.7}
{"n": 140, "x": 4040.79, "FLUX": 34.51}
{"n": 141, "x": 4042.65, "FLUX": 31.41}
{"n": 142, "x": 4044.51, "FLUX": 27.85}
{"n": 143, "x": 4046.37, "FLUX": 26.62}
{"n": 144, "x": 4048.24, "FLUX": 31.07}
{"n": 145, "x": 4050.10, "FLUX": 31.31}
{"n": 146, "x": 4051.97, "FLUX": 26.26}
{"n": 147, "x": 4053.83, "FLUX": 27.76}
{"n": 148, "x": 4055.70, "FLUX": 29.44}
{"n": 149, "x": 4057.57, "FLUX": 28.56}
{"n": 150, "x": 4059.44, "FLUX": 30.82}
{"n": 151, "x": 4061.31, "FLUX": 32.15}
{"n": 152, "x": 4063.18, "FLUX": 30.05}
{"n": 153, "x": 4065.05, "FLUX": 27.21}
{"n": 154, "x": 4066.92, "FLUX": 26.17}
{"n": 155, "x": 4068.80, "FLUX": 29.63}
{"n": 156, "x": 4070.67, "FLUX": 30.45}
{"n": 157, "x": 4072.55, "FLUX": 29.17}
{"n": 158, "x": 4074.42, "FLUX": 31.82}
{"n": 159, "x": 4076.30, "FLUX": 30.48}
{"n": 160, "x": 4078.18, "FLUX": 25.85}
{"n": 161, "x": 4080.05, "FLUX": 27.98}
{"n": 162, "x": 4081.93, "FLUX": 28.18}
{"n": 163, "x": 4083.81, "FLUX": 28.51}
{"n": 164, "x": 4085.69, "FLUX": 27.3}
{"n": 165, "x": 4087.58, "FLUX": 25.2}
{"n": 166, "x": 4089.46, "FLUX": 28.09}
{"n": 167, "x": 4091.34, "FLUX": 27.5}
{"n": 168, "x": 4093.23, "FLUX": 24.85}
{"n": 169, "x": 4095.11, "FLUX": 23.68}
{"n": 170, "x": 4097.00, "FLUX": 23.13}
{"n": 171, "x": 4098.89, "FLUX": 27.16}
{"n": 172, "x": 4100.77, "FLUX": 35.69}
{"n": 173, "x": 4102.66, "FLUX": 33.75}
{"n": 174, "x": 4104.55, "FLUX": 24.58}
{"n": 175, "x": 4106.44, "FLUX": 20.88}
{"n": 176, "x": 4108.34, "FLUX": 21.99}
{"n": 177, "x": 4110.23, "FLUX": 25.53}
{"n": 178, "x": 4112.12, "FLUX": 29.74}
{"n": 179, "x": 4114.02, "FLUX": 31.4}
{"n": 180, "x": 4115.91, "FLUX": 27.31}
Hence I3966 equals 1.3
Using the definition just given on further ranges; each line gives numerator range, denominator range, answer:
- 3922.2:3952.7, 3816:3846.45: 1.25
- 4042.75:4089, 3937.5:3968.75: 1.20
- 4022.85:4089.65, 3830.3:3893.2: 1.35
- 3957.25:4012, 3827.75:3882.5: 1.16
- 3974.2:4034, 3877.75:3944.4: 1.21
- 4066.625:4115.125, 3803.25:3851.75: 1.39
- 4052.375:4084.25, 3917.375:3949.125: 1.24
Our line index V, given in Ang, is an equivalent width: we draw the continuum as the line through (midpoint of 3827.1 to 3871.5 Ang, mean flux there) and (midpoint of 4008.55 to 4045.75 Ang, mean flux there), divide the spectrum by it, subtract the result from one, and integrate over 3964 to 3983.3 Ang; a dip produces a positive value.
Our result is 4.7 Ang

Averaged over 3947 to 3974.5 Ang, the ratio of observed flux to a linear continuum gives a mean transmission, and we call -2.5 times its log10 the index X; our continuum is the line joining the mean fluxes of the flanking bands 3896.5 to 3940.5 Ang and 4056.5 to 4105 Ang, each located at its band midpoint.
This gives 0.12 mag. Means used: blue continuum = 25.8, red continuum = 28.4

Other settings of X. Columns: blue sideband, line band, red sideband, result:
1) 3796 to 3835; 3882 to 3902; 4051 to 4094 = 0.033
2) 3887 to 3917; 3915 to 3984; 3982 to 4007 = 0.102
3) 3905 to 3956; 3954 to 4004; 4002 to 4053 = 0.126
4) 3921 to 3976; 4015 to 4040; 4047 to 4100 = -0.154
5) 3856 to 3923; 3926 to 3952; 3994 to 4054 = 0.127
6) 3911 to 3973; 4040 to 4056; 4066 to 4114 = -0.106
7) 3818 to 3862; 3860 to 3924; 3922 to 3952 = -0.108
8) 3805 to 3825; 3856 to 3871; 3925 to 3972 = -0.073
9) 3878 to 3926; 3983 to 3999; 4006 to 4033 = 0.070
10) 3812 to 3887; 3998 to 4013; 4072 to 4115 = -0.127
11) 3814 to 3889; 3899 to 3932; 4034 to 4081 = -0.055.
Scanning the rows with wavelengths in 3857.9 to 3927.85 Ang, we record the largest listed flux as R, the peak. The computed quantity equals 31.05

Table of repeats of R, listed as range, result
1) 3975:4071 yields 34.56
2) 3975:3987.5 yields 29.36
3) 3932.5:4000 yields 30.54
